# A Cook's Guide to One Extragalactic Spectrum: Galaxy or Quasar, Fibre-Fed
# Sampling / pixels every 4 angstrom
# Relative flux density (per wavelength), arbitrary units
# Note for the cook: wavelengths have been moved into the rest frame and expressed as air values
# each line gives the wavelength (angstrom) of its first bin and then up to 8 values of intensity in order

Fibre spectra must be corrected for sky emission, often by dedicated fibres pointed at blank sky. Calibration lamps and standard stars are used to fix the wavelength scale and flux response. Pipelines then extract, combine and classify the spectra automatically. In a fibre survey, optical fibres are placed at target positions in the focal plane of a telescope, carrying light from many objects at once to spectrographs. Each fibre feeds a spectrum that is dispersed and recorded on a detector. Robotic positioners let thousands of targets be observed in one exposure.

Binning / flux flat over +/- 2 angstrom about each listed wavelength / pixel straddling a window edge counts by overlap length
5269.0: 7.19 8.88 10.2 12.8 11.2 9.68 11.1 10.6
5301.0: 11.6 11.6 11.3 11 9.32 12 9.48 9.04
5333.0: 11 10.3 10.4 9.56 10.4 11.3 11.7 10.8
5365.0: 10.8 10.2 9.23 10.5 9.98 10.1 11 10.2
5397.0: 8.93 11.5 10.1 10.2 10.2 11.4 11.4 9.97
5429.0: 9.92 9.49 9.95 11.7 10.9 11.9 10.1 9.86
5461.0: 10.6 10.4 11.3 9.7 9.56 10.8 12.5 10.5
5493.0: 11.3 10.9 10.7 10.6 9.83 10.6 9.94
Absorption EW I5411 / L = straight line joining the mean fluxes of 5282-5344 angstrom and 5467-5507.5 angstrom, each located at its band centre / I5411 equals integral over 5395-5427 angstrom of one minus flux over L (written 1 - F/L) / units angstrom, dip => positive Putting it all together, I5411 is 0.8 angstrom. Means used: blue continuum 10.7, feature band 10.5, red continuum 10.8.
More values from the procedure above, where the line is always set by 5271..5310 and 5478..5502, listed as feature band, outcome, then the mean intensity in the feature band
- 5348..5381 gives 1.1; 10.6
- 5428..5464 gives 1.7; 10.5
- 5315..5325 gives 0.4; 10.4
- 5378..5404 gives 1.6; 10.3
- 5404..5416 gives 0.8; 10.3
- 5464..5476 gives 0.7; 10.4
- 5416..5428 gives 0.2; 10.8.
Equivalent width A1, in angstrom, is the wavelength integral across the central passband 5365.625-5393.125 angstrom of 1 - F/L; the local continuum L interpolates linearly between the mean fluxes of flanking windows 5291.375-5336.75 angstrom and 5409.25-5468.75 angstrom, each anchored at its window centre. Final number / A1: 1.12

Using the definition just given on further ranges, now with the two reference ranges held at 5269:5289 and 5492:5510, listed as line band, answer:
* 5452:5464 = 0.4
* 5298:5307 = -1.0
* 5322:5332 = 0.7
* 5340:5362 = -0.6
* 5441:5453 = -0.7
